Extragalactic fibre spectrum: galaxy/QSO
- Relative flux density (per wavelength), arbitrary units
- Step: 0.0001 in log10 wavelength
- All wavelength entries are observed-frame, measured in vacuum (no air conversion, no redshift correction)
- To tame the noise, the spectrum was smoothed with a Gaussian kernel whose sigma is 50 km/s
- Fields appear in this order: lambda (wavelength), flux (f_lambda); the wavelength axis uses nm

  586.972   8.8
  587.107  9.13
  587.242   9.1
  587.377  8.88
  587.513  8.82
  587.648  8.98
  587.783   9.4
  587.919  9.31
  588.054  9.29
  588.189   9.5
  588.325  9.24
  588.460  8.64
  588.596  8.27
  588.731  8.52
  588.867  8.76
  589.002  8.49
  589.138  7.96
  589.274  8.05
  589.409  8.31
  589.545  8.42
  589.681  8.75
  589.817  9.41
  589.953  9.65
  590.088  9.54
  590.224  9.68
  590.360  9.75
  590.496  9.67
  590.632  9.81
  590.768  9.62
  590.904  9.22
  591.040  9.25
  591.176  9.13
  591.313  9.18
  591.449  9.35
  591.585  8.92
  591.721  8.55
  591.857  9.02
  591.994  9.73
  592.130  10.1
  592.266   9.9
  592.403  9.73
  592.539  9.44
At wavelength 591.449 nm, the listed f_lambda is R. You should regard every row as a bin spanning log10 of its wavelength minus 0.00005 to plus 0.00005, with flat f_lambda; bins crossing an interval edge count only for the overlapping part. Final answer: 9.35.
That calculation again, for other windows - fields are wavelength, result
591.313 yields 9.18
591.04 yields 9.25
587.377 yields 8.88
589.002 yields 8.49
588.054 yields 9.29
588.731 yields 8.52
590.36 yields 9.75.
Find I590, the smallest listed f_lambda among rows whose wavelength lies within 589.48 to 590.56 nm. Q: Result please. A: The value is 8.42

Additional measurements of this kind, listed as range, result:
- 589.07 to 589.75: 7.96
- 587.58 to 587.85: 8.98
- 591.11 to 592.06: 8.55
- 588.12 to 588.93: 8.27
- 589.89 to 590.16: 9.54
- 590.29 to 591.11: 9.22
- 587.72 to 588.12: 9.29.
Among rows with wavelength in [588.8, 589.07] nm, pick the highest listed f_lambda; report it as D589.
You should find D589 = 8.76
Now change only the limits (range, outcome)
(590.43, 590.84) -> 9.81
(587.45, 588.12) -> 9.4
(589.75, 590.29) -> 9.68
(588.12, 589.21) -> 9.5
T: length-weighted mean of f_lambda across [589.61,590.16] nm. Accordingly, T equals 9.34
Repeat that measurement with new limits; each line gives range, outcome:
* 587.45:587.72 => 8.93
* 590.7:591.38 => 9.27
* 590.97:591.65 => 9.16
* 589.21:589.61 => 8.27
